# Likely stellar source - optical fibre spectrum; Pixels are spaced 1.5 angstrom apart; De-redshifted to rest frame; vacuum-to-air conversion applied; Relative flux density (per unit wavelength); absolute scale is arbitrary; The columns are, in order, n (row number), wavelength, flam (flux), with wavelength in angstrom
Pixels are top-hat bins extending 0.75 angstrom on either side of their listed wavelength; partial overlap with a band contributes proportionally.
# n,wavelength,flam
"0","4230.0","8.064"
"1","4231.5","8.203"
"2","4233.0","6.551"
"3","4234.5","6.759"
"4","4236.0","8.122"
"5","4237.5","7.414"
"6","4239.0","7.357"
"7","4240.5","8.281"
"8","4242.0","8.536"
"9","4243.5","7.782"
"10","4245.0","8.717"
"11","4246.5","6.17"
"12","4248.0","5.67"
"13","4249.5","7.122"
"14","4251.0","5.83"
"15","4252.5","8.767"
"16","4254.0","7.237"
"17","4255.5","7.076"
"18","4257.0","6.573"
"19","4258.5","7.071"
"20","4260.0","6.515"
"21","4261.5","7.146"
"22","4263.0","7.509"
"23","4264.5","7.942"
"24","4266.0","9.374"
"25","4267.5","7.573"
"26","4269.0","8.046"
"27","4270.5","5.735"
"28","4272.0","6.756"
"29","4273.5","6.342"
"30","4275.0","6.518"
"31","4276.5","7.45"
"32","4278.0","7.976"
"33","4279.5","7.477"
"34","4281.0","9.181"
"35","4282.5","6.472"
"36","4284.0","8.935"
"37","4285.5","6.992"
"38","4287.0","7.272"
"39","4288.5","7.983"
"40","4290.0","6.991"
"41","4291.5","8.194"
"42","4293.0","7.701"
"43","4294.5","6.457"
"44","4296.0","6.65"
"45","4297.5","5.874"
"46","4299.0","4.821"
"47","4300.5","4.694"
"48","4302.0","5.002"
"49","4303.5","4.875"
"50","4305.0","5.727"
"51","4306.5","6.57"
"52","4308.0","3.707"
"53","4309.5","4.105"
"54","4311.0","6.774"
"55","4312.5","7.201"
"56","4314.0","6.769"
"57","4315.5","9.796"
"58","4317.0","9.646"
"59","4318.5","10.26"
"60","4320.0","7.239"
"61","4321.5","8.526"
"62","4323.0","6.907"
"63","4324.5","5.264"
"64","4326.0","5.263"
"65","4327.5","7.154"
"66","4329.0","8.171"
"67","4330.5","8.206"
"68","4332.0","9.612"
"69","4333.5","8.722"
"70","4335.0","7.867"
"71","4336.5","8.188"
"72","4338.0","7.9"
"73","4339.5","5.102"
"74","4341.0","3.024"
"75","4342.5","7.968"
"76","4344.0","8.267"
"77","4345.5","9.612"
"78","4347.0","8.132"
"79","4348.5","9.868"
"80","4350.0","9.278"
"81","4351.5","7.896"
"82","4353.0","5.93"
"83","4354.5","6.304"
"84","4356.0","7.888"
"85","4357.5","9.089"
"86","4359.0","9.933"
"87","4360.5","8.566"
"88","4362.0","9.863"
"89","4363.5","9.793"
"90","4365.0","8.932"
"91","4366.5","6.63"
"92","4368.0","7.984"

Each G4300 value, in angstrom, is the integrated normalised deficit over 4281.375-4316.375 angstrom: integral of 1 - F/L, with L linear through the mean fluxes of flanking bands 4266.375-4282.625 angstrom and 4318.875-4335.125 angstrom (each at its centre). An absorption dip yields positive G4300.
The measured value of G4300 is 4.2 angstrom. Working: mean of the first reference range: 7.31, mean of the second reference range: 7.59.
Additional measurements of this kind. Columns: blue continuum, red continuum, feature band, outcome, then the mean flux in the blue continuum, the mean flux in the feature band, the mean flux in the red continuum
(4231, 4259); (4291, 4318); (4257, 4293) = -3.2 angstrom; 7.32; 7.44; 6.38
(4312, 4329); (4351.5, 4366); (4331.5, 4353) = 0.6 angstrom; 7.67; 7.87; 8.42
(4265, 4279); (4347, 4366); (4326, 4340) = 0.7 angstrom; 7.32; 7.79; 8.57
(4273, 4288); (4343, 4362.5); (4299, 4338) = 4.9 angstrom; 7.49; 7.02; 8.49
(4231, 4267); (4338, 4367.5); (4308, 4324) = 0.6 angstrom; 7.4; 7.5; 8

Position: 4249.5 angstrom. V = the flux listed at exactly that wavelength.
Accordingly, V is 7.122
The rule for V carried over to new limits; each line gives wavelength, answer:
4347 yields 8.132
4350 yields 9.278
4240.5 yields 8.281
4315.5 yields 9.796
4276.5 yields 7.45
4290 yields 6.991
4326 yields 5.263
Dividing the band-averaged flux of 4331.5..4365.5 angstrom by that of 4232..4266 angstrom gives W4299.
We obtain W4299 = 1.11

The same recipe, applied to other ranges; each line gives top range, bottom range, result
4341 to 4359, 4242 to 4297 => 1.10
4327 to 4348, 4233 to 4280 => 1.06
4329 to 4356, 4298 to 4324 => 1.18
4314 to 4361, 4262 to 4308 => 1.14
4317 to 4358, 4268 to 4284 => 1.06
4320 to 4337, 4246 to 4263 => 1.11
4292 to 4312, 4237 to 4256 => 0.77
